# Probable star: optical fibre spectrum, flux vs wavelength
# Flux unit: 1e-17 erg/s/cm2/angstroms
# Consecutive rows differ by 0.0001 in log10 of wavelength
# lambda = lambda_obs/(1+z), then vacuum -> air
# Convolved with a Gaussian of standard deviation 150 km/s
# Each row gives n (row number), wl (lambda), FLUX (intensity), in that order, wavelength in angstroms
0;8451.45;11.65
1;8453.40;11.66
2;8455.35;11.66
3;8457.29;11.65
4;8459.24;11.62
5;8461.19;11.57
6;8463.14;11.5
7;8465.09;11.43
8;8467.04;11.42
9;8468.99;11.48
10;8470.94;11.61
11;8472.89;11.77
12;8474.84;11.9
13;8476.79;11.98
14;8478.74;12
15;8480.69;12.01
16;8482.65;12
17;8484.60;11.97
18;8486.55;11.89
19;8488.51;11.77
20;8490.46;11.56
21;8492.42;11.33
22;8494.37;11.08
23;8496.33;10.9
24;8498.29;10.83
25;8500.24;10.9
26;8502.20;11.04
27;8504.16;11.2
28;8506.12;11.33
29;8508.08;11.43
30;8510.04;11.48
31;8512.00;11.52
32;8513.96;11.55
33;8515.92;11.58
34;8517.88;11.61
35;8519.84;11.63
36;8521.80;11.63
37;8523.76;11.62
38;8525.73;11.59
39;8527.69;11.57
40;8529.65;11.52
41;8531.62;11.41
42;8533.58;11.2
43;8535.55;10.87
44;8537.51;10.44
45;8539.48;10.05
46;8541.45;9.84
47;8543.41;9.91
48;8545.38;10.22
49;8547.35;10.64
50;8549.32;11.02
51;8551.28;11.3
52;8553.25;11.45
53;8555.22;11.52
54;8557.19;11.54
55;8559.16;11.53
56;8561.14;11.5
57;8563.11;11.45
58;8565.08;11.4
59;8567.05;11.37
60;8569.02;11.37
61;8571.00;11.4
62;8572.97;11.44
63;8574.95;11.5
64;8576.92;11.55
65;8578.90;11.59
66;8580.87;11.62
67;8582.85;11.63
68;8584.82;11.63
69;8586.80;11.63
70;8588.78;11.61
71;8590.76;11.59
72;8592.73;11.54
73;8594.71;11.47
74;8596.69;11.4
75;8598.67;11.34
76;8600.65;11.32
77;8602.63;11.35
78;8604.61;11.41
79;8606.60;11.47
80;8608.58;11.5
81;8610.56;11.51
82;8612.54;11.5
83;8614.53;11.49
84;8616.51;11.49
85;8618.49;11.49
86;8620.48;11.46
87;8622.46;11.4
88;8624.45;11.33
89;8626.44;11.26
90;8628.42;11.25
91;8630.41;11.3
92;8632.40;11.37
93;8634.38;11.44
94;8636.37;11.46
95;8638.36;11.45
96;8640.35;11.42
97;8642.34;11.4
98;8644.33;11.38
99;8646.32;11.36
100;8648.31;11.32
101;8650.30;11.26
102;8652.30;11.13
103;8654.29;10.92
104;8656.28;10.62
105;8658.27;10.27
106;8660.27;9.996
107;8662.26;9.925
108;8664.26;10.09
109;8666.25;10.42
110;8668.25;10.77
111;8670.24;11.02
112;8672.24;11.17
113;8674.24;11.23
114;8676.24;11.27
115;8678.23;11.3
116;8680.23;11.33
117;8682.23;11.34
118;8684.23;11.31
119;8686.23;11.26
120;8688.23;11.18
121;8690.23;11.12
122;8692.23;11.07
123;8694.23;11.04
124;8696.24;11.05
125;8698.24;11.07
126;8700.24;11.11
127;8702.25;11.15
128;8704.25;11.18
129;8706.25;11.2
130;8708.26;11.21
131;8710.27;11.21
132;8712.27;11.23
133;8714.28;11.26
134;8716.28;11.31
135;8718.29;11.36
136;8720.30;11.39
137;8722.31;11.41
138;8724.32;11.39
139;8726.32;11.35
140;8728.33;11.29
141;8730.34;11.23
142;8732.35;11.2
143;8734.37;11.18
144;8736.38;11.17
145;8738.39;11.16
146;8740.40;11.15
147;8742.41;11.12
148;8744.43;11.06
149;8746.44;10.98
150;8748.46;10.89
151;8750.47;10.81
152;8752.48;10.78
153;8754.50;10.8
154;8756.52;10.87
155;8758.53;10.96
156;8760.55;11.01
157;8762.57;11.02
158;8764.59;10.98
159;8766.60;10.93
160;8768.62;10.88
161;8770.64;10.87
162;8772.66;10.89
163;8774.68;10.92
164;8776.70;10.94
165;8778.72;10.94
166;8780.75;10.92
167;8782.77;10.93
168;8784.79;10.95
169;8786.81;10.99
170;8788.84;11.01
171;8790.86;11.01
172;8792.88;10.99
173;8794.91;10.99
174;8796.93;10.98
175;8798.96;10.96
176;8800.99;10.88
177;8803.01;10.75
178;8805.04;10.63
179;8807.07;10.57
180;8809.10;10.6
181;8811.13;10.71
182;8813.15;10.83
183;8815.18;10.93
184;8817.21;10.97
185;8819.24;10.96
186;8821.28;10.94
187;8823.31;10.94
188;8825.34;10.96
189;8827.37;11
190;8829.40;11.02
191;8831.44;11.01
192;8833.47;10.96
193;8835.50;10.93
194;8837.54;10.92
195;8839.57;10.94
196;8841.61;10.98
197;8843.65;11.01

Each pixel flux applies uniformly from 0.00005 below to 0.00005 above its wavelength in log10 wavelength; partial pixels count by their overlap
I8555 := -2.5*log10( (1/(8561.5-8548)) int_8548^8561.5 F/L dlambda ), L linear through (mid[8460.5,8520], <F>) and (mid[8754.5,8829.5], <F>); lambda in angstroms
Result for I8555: 0.00 mag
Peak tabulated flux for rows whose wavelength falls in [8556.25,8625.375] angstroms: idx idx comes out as 11.63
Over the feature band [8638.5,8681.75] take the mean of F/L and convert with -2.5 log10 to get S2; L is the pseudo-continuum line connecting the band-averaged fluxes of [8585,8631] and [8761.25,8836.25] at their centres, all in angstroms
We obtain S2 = 0.03 mag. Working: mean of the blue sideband 11.4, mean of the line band 10.9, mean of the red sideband 10.9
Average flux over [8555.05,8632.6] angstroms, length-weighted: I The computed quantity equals 11.5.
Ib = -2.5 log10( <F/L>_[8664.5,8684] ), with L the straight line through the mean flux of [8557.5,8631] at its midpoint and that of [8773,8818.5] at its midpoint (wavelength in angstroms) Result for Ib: 0.02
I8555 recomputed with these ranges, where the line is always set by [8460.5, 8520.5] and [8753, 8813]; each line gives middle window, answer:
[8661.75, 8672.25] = 0.06 mag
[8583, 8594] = -0.03 mag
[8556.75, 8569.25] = -0.01 mag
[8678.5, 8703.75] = -0.01 mag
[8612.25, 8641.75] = -0.02 mag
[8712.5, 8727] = -0.03 mag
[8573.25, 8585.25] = -0.02 mag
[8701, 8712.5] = -0.01 mag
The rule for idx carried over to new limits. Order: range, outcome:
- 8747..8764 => 11.02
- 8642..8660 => 11.4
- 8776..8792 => 11.01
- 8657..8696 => 11.34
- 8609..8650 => 11.51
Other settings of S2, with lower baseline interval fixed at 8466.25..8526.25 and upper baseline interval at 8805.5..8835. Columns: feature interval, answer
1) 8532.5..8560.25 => 0.06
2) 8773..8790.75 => 0.00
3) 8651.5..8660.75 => 0.06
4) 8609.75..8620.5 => -0.02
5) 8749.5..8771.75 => 0.01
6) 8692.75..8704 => 0.00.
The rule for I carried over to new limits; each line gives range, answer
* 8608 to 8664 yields 11.2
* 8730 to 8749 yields 11.1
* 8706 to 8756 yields 11.2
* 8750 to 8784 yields 10.9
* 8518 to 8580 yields 11.2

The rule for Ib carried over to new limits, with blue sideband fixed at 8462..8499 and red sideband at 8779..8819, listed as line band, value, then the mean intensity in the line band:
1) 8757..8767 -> 0.00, 11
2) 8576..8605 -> -0.02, 11.5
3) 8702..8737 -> -0.02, 11.3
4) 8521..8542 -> 0.04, 11.1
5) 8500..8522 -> 0.01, 11.4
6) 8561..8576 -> 0.00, 11.4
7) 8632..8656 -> -0.01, 11.3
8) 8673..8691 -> -0.01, 11.3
